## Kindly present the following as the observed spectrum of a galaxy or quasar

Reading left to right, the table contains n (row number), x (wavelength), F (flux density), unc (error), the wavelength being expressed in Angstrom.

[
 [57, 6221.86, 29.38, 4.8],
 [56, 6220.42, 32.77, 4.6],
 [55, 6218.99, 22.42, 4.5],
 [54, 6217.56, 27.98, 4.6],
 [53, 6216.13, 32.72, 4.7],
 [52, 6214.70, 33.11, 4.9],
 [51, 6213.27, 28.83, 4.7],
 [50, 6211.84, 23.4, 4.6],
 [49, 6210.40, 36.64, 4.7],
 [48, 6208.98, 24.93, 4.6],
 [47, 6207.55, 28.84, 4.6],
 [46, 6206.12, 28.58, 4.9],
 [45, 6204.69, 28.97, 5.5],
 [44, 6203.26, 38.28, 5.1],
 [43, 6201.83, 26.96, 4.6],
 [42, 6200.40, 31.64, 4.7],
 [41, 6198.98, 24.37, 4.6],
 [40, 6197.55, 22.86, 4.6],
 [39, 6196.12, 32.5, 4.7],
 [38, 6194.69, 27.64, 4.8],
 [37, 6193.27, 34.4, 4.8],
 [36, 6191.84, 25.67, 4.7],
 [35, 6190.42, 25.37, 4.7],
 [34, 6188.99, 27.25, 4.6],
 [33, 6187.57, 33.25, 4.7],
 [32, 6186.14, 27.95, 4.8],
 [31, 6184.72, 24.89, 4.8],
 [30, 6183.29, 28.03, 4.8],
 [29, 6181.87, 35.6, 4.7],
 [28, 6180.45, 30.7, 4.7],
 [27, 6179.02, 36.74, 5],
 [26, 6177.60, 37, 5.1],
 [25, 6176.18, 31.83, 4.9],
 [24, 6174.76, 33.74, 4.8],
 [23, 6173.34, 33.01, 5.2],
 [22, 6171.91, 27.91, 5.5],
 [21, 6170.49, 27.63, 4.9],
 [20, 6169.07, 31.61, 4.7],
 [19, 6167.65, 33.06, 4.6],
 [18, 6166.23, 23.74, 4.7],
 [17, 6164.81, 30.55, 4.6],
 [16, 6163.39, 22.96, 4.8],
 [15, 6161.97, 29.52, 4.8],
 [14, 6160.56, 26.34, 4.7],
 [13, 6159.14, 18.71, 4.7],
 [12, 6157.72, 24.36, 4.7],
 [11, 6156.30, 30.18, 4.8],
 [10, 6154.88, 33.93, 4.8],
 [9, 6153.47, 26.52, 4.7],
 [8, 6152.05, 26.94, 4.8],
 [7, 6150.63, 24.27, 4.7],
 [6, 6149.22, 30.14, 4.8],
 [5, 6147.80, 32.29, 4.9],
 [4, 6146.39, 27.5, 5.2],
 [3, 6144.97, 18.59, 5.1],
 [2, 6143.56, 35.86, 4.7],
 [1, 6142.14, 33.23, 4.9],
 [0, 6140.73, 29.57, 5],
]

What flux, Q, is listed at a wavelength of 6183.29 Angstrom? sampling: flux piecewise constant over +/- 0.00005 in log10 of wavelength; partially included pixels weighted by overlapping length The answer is 28.03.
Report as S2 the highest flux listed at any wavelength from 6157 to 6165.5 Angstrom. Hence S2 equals 30.55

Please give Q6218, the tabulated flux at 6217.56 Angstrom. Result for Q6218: 27.98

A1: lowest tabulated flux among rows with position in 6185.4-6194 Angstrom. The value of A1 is 25.37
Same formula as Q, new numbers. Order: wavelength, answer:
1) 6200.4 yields 31.64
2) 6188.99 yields 27.25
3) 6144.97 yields 18.59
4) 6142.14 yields 33.23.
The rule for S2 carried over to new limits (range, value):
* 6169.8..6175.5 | 33.74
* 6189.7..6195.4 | 34.4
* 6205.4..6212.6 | 36.64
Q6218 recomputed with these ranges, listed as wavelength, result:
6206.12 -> 28.58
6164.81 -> 30.55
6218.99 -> 22.42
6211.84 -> 23.4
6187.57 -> 33.25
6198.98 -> 24.37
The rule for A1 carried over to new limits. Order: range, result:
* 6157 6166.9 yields 18.71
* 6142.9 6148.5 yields 18.59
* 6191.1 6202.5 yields 22.86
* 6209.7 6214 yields 23.4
